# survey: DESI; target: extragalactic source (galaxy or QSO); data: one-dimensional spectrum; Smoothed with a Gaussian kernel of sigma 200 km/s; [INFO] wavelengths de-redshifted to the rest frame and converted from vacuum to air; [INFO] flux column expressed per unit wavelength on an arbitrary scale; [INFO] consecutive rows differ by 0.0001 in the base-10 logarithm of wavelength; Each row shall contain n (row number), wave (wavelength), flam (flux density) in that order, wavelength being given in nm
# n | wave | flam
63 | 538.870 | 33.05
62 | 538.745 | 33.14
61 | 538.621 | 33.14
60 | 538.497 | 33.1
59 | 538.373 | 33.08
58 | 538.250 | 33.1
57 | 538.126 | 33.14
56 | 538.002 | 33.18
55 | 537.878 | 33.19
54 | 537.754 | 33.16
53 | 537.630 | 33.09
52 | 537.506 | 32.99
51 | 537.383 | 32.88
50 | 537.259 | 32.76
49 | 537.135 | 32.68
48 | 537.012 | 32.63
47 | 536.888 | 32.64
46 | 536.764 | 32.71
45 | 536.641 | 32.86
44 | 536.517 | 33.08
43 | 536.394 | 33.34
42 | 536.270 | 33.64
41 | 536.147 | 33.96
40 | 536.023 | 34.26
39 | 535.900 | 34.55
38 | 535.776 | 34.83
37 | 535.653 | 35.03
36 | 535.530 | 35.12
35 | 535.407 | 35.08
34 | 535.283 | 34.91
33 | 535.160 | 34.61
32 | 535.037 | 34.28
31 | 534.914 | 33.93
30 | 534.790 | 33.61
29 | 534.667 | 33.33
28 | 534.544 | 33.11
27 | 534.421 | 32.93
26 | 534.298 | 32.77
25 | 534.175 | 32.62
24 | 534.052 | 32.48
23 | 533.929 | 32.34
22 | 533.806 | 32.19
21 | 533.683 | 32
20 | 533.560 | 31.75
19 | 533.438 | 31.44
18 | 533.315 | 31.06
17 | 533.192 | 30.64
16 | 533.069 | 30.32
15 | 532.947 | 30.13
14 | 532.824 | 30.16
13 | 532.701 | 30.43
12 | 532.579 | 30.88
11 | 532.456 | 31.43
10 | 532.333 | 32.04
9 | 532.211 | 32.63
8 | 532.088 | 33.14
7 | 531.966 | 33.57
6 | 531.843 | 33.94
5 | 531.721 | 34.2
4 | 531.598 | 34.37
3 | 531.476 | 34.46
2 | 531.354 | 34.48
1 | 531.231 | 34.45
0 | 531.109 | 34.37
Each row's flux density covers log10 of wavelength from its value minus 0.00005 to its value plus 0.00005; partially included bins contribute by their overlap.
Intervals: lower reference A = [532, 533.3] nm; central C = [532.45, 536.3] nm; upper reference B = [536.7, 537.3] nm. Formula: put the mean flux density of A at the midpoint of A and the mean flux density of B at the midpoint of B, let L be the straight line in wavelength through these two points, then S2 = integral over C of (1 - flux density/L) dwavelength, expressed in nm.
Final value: -0.12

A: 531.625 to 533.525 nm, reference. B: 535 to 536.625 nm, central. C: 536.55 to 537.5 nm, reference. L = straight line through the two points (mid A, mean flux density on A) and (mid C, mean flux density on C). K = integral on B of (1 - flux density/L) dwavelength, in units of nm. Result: -0.09 nm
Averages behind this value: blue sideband 31.8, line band 34.3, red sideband 32.8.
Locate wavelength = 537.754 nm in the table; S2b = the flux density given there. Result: 33.16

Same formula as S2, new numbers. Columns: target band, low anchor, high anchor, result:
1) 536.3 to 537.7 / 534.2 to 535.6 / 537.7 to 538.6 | 0.02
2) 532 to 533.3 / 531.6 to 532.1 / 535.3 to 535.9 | 0.11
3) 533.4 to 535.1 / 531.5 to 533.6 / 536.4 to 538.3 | -0.03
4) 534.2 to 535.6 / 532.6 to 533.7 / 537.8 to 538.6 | -0.10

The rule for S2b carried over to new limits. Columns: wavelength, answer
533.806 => 32.19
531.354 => 34.48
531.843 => 33.94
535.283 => 34.91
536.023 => 34.26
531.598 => 34.37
